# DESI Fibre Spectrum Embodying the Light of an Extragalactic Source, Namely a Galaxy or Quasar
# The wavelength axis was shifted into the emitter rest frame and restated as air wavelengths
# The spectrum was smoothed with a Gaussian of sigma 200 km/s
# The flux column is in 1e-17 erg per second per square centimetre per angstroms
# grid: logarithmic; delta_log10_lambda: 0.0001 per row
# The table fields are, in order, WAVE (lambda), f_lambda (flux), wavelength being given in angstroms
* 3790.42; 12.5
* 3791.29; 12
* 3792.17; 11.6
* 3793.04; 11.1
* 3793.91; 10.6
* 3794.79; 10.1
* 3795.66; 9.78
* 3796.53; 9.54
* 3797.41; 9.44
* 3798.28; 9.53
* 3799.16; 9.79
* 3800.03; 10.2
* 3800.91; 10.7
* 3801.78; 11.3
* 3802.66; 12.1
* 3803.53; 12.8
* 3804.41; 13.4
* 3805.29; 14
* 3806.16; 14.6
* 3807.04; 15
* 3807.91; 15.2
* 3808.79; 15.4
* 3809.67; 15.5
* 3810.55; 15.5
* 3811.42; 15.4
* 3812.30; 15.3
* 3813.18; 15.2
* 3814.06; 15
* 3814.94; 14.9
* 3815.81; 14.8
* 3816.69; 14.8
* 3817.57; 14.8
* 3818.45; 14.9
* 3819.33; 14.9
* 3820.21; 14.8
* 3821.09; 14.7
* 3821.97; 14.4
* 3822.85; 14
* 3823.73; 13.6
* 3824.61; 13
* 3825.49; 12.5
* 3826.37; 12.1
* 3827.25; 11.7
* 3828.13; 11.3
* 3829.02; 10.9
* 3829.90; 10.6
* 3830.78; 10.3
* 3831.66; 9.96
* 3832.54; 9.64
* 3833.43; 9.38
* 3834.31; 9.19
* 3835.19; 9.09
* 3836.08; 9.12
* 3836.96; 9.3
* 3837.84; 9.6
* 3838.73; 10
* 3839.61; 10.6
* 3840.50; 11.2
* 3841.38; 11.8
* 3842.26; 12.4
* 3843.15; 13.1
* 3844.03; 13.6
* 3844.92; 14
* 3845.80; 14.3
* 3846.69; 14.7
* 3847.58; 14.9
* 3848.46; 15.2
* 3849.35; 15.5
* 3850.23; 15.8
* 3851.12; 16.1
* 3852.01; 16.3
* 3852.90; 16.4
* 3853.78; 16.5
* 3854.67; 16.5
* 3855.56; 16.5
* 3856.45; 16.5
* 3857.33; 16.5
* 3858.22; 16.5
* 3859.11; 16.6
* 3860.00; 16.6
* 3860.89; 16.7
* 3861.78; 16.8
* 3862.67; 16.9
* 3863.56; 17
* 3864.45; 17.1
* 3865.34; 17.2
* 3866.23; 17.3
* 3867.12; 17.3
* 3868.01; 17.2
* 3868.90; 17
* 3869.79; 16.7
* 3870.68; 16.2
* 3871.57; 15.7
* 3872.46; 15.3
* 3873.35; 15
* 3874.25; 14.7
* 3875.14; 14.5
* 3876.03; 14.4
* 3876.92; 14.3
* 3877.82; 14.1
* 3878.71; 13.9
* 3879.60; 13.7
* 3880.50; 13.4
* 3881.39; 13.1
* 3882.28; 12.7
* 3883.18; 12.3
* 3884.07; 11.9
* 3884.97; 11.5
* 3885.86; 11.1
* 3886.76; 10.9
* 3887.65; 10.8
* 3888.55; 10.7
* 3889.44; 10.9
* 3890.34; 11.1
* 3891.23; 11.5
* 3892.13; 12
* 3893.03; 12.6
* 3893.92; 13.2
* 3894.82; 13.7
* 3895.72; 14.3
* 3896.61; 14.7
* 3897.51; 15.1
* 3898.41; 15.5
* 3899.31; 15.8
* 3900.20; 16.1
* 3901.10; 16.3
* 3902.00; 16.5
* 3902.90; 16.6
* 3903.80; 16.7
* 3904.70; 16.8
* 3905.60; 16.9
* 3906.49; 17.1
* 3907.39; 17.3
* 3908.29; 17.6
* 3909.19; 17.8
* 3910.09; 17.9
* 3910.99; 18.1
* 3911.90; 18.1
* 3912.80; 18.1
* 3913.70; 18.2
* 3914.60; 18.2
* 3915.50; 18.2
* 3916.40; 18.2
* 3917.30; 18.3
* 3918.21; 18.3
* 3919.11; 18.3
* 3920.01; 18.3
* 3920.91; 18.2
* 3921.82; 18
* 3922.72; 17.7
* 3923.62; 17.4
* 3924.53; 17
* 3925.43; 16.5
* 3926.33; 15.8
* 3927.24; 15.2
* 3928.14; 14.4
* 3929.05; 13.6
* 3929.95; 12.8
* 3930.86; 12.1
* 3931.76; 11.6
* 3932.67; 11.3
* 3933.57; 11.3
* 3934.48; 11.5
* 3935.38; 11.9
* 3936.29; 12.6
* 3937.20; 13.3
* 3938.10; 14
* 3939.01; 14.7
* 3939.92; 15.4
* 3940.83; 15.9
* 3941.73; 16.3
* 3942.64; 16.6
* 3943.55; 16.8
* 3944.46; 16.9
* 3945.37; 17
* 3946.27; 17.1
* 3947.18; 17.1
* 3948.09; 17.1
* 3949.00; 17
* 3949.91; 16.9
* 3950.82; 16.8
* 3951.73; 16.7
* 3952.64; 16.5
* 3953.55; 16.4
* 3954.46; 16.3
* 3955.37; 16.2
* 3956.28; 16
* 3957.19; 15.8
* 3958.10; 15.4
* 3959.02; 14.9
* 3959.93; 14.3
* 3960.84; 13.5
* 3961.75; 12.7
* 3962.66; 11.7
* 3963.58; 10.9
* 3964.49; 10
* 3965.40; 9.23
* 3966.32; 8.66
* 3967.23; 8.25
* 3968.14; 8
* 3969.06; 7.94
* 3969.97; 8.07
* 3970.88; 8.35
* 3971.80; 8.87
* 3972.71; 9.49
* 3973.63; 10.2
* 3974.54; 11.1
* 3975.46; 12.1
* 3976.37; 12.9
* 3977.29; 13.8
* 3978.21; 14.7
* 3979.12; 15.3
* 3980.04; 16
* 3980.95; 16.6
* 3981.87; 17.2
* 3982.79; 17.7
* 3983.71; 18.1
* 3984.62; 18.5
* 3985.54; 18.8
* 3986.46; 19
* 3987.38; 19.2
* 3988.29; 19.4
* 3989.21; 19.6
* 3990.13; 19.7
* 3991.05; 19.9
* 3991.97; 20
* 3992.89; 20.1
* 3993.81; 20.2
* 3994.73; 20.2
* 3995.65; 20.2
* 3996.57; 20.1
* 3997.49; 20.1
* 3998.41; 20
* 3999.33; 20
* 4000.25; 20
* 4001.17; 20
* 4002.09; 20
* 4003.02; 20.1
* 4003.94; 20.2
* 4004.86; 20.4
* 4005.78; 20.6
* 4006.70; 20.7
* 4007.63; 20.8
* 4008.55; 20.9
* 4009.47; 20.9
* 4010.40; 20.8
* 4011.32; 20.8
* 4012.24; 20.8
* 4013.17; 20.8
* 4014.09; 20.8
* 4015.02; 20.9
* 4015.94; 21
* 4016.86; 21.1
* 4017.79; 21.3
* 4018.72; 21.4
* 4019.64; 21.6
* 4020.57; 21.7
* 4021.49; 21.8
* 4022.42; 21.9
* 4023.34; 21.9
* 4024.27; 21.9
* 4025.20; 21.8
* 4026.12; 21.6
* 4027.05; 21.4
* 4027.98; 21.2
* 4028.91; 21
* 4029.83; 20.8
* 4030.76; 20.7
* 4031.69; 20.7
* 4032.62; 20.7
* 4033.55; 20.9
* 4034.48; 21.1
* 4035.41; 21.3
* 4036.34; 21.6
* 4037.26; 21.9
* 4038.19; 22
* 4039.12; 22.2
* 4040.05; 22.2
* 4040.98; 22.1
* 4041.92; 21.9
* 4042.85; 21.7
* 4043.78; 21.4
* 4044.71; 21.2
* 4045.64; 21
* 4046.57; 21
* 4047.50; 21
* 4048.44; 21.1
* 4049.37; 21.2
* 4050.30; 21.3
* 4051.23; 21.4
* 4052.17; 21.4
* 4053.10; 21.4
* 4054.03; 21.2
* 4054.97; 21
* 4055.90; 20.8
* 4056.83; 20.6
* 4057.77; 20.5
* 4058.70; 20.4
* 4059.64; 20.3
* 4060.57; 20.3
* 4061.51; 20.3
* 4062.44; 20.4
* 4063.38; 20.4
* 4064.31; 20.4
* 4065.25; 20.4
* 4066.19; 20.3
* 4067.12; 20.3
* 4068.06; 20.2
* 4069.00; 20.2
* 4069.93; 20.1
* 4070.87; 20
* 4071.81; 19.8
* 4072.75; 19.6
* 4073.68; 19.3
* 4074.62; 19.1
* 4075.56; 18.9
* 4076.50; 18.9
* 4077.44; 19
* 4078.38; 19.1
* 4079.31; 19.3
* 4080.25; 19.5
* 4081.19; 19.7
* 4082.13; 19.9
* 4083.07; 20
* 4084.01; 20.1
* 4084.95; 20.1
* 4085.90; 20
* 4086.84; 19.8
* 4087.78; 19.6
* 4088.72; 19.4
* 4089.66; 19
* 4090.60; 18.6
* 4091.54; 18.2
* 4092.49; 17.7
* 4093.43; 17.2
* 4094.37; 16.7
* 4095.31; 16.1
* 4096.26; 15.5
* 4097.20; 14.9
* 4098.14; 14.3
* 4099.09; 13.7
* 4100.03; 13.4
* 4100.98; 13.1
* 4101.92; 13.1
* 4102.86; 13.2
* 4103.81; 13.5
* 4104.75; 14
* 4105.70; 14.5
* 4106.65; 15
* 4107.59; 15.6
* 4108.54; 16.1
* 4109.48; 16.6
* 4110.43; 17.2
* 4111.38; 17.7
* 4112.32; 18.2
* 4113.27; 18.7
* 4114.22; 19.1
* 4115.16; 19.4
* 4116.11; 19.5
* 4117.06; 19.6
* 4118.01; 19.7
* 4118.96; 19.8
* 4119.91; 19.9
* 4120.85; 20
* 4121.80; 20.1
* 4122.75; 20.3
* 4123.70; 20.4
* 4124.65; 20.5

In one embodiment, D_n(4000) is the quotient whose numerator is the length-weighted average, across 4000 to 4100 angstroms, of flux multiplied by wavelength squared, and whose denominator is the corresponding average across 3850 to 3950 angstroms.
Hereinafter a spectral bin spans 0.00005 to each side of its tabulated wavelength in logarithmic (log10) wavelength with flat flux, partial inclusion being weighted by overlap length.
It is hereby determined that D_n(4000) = 1.41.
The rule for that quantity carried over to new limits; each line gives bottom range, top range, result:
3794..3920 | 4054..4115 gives 1.44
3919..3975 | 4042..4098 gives 1.50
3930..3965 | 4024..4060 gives 1.52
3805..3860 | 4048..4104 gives 1.57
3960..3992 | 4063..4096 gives 1.47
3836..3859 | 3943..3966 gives 1.13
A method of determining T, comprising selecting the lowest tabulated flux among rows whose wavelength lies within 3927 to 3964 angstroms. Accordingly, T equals 10.9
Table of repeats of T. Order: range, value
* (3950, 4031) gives 7.94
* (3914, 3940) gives 11.3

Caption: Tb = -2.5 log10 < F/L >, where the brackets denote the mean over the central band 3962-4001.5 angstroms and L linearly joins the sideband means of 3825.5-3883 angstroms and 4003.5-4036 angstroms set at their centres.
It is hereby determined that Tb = 0.27 mag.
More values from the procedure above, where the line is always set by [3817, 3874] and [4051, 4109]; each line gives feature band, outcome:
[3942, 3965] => 0.04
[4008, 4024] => -0.22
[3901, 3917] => -0.15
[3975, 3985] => 0.06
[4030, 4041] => -0.21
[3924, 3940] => 0.16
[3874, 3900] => 0.14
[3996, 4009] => -0.19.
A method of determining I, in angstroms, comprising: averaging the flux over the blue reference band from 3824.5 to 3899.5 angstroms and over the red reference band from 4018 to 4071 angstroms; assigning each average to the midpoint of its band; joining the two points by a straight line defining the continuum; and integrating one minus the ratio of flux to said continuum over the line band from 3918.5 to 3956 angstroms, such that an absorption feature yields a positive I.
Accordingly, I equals 2.69 angstroms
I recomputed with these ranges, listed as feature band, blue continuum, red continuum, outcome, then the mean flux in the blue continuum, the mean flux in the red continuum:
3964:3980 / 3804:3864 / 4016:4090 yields 6.7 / 13.9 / 20.7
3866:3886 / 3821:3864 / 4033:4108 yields -0.3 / 13.5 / 19.2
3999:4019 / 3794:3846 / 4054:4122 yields -4.8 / 12.4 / 18.4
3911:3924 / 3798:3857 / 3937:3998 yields -3.2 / 13.2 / 15.3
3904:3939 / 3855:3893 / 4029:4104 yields -0.5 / 14.6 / 19.6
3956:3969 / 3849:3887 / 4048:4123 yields 3.8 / 15.3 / 18.7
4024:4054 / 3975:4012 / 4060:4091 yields -3.1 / 18.9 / 19.8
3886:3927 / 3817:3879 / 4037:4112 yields -1.3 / 14.1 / 19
